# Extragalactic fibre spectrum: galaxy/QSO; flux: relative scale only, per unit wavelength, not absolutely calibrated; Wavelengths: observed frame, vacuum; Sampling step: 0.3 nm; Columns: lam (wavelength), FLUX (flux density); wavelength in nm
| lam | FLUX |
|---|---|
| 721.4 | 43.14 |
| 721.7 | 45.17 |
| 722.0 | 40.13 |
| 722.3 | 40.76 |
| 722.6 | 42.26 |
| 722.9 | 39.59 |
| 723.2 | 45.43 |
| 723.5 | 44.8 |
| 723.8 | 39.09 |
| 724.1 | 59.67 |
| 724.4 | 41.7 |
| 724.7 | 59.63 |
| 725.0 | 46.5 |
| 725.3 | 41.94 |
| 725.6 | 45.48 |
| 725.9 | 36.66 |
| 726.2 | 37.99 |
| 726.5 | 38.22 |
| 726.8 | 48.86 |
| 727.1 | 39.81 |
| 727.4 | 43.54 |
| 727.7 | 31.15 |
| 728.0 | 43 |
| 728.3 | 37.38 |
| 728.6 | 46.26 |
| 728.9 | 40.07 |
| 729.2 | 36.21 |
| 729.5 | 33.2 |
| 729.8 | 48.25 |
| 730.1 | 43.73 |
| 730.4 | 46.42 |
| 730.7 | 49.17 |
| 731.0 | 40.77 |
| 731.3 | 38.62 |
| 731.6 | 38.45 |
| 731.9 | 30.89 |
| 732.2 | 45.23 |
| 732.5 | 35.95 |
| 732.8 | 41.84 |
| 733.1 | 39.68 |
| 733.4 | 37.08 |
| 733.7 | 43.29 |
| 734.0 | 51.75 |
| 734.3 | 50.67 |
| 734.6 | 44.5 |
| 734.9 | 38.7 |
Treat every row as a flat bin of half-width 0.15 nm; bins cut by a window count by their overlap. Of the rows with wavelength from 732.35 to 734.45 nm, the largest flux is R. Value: 51.75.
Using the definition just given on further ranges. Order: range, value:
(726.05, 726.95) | 48.86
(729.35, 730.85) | 49.17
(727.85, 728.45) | 43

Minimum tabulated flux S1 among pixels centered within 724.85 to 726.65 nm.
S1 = 36.66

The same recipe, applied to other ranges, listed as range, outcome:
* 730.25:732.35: 30.89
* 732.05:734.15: 35.95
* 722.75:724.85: 39.09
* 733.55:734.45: 43.29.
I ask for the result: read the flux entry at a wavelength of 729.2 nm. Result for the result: 36.21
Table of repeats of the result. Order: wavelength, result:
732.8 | 41.84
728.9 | 40.07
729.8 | 48.25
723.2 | 45.43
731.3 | 38.62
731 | 40.77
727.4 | 43.54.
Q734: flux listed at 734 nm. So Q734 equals 51.75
